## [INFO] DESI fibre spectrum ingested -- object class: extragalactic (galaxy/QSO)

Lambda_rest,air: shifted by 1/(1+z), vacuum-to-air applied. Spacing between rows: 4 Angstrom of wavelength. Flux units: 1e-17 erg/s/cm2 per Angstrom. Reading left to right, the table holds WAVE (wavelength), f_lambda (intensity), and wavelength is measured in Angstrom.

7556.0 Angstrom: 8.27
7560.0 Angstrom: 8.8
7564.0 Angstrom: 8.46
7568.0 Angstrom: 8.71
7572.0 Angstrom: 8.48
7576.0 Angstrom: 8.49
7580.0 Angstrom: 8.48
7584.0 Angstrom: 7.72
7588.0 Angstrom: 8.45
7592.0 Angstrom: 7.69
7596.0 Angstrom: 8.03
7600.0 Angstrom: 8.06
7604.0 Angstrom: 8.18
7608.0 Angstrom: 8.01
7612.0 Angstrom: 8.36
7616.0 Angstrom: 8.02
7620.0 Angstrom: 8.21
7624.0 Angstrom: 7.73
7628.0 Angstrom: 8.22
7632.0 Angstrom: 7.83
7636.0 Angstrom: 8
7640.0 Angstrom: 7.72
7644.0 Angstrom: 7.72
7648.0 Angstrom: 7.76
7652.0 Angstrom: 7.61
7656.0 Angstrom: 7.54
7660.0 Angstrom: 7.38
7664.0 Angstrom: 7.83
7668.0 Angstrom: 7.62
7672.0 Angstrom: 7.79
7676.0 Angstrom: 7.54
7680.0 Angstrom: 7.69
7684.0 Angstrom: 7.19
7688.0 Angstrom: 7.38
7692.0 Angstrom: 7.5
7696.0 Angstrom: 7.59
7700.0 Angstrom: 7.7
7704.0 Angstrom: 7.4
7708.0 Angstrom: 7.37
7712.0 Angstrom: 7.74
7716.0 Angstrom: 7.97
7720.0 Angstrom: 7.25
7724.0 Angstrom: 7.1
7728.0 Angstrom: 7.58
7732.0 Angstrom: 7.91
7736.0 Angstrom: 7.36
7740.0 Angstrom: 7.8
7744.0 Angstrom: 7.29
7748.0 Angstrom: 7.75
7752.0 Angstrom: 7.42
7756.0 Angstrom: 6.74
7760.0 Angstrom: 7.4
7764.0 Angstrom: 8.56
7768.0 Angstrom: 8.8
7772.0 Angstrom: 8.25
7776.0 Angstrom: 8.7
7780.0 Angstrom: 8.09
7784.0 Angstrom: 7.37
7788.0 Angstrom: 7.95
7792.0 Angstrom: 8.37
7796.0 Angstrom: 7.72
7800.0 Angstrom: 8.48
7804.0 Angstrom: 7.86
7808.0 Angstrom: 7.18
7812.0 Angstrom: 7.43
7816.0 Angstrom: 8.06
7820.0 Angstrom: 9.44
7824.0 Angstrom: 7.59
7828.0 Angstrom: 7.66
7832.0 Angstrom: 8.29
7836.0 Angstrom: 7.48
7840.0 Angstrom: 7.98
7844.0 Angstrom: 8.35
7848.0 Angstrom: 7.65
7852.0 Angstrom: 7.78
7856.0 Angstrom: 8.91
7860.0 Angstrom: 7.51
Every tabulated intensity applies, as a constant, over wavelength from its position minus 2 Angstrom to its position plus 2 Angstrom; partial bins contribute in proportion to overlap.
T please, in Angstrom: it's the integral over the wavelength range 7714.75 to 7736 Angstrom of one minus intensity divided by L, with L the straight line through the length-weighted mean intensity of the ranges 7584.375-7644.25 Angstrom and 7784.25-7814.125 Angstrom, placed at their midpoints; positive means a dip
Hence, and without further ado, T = 1.0 Angstrom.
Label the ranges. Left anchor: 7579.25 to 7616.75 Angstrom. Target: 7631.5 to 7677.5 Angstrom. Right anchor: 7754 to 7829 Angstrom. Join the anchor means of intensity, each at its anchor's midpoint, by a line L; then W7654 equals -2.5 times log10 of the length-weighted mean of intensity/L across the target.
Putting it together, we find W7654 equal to 0.05 mag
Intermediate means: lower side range 8.09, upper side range 7.99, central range 7.69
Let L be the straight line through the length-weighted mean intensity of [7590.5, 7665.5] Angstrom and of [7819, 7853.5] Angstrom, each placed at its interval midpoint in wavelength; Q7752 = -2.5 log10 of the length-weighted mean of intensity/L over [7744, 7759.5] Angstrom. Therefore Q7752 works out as 0.091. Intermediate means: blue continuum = 7.89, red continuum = 7.99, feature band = 7.31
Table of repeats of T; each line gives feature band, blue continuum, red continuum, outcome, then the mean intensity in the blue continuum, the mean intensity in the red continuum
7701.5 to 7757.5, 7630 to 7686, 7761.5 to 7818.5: 2.8 Angstrom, 7.66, 8.06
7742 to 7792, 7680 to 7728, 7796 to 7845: -0.9 Angstrom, 7.49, 7.97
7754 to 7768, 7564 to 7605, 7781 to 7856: 0.5 Angstrom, 8.24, 7.95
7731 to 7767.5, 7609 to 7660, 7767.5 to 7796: 2.1 Angstrom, 7.88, 8.15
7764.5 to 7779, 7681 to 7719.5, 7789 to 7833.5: -1.3 Angstrom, 7.53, 8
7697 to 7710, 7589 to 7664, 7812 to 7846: 0.8 Angstrom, 7.9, 8.07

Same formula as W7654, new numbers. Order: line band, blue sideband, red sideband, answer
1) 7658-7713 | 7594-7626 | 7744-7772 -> 0.05 mag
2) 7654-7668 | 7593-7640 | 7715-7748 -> 0.04 mag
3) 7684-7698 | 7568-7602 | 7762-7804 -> 0.11 mag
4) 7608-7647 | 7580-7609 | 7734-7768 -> 0.00 mag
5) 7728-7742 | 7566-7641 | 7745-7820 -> 0.04 mag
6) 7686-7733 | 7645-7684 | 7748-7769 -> 0.02 mag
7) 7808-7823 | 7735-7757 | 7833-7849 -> -0.05 mag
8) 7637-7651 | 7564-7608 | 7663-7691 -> 0.01 mag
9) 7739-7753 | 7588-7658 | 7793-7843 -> 0.05 mag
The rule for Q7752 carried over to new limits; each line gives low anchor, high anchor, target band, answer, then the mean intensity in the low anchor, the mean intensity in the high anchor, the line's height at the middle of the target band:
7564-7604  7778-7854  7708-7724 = 0.07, 8.24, 7.93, 8.07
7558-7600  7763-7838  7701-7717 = 0.08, 8.32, 8.06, 8.17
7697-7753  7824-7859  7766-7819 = -0.03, 7.55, 7.97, 7.8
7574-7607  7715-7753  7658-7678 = 0.03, 8.13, 7.53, 7.81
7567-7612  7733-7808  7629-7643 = 0.03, 8.2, 7.87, 8.12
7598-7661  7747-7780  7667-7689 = 0.05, 7.91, 7.97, 7.93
